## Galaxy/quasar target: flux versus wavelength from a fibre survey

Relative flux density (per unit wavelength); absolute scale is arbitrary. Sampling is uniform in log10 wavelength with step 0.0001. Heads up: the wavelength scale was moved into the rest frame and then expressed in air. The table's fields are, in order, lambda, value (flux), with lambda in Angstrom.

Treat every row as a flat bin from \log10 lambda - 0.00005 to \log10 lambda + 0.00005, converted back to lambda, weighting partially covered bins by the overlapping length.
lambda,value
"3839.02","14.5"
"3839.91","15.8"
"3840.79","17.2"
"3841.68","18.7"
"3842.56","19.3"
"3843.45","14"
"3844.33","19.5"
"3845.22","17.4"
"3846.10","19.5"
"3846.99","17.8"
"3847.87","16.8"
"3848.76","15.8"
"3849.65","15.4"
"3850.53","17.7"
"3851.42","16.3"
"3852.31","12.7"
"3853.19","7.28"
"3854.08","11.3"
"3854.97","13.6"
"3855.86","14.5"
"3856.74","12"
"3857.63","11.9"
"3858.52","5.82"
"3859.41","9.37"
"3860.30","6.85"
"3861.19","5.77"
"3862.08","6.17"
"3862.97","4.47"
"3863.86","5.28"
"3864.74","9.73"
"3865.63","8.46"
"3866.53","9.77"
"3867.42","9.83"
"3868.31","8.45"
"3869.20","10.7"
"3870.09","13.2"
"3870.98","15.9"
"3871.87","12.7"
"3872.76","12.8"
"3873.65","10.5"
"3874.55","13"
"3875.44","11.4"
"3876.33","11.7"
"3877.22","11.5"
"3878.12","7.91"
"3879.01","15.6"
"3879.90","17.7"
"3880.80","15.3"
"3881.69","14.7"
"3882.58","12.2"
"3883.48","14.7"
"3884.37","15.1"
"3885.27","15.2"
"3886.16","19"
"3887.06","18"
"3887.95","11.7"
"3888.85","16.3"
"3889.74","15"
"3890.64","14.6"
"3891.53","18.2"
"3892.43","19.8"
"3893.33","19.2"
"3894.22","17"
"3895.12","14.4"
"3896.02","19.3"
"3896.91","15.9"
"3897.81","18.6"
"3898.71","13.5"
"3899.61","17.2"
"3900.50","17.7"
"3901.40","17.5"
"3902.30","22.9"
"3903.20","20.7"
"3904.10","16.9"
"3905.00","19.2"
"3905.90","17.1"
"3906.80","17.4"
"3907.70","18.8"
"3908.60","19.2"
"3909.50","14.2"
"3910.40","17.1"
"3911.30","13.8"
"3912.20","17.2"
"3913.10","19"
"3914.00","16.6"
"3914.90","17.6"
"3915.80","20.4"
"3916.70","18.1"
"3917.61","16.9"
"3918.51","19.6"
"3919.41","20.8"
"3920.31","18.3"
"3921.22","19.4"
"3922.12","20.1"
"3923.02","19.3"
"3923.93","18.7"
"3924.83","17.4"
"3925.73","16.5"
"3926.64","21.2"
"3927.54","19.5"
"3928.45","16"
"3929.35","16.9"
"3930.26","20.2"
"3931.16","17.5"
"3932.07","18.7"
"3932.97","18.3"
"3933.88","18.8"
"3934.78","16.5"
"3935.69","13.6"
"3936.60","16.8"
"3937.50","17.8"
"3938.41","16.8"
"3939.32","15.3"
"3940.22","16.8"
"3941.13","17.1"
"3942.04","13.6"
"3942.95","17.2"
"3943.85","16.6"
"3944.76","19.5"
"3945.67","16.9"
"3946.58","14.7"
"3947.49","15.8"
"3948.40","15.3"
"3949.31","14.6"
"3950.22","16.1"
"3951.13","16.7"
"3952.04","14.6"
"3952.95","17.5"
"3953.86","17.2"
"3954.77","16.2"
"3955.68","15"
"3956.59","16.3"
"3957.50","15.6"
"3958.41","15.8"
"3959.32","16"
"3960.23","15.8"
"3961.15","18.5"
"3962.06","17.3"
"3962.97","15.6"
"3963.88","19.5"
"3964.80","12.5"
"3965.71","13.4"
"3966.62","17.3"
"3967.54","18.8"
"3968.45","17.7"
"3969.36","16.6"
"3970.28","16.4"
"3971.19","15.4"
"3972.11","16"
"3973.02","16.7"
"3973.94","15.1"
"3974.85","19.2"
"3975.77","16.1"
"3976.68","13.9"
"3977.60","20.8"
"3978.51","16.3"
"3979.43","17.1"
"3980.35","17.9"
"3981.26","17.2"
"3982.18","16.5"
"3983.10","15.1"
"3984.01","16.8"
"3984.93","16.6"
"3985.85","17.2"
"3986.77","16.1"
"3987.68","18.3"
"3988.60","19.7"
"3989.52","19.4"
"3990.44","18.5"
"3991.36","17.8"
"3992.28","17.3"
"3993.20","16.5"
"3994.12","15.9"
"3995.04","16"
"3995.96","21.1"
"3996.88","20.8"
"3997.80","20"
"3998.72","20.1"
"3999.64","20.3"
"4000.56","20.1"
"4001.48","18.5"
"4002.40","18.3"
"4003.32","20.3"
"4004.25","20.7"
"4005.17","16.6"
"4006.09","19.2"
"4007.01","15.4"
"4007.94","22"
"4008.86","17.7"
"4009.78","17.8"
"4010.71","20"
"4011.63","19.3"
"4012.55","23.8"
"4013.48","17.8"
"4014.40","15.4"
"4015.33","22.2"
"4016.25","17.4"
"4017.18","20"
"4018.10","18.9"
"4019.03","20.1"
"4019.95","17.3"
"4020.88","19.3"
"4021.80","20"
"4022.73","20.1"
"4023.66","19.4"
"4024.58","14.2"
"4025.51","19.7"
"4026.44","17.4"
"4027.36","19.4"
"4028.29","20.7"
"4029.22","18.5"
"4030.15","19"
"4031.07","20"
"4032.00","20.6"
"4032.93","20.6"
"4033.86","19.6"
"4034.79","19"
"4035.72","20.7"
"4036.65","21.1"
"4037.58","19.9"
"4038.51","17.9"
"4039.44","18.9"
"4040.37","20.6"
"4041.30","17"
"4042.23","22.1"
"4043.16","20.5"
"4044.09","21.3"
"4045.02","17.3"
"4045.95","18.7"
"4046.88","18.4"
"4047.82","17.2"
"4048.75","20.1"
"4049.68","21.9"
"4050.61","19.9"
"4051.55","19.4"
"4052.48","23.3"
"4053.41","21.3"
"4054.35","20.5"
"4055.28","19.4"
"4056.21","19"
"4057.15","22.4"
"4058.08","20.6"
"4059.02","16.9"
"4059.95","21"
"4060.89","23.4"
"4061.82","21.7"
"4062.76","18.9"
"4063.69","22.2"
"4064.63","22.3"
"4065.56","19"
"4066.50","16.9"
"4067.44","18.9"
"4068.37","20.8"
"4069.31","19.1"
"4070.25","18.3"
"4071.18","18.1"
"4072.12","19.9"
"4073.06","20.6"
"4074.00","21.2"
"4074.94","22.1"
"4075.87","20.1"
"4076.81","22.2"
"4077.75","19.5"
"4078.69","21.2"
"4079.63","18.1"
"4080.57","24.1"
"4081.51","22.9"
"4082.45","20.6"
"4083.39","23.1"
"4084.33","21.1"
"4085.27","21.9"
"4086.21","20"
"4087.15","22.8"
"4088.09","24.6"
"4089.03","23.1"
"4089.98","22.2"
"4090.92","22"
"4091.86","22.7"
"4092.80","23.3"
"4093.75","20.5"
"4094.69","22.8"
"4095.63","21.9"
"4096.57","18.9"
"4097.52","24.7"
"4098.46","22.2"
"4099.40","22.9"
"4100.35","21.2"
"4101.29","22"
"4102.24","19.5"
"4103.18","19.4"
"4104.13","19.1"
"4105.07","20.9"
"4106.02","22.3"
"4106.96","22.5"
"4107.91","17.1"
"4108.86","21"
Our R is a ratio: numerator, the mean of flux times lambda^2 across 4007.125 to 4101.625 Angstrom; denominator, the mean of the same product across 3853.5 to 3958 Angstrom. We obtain 1.42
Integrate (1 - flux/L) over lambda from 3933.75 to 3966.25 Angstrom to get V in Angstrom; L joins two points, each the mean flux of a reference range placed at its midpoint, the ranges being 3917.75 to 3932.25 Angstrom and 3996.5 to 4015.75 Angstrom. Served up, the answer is 4.7 Angstrom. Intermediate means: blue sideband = 18.7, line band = 16.2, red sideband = 19.3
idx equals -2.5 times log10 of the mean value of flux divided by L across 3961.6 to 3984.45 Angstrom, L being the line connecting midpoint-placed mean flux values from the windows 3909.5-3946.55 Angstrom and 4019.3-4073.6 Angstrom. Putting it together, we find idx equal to 0.11 mag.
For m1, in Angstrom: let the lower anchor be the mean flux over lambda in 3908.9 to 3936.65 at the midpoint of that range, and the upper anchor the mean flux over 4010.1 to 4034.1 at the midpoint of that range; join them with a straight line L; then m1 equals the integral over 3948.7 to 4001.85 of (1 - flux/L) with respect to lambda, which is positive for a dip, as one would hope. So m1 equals 4.4 Angstrom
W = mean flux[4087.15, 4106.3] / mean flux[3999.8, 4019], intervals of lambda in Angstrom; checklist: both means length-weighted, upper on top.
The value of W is 1.14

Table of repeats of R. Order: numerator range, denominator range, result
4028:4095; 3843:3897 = 1.70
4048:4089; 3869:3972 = 1.35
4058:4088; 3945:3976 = 1.34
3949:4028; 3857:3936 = 1.21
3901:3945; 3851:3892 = 1.52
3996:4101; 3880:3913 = 1.30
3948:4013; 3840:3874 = 1.49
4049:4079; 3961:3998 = 1.24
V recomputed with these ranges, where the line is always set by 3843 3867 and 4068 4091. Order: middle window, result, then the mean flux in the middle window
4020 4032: 0.01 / 19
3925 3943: -2.39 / 17.3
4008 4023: -0.56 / 19.3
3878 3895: -3.12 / 15.8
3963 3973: 0.17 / 16.3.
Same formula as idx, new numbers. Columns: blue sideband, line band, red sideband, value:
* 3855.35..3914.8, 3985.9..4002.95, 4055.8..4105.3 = -0.033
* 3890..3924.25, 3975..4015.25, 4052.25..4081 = 0.061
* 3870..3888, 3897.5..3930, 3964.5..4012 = -0.198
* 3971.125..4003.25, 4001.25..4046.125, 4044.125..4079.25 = -0.019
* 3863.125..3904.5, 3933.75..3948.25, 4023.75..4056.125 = -0.006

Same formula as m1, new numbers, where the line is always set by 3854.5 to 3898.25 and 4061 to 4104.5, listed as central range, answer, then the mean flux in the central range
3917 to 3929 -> -3.2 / 18.7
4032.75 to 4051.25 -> -0.1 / 19.6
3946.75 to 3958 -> 0.0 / 15.9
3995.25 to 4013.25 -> -1.5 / 19.5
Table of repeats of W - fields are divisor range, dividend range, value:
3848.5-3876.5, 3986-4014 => 1.73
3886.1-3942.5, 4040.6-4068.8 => 1.14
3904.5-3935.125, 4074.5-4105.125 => 1.19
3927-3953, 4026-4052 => 1.17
